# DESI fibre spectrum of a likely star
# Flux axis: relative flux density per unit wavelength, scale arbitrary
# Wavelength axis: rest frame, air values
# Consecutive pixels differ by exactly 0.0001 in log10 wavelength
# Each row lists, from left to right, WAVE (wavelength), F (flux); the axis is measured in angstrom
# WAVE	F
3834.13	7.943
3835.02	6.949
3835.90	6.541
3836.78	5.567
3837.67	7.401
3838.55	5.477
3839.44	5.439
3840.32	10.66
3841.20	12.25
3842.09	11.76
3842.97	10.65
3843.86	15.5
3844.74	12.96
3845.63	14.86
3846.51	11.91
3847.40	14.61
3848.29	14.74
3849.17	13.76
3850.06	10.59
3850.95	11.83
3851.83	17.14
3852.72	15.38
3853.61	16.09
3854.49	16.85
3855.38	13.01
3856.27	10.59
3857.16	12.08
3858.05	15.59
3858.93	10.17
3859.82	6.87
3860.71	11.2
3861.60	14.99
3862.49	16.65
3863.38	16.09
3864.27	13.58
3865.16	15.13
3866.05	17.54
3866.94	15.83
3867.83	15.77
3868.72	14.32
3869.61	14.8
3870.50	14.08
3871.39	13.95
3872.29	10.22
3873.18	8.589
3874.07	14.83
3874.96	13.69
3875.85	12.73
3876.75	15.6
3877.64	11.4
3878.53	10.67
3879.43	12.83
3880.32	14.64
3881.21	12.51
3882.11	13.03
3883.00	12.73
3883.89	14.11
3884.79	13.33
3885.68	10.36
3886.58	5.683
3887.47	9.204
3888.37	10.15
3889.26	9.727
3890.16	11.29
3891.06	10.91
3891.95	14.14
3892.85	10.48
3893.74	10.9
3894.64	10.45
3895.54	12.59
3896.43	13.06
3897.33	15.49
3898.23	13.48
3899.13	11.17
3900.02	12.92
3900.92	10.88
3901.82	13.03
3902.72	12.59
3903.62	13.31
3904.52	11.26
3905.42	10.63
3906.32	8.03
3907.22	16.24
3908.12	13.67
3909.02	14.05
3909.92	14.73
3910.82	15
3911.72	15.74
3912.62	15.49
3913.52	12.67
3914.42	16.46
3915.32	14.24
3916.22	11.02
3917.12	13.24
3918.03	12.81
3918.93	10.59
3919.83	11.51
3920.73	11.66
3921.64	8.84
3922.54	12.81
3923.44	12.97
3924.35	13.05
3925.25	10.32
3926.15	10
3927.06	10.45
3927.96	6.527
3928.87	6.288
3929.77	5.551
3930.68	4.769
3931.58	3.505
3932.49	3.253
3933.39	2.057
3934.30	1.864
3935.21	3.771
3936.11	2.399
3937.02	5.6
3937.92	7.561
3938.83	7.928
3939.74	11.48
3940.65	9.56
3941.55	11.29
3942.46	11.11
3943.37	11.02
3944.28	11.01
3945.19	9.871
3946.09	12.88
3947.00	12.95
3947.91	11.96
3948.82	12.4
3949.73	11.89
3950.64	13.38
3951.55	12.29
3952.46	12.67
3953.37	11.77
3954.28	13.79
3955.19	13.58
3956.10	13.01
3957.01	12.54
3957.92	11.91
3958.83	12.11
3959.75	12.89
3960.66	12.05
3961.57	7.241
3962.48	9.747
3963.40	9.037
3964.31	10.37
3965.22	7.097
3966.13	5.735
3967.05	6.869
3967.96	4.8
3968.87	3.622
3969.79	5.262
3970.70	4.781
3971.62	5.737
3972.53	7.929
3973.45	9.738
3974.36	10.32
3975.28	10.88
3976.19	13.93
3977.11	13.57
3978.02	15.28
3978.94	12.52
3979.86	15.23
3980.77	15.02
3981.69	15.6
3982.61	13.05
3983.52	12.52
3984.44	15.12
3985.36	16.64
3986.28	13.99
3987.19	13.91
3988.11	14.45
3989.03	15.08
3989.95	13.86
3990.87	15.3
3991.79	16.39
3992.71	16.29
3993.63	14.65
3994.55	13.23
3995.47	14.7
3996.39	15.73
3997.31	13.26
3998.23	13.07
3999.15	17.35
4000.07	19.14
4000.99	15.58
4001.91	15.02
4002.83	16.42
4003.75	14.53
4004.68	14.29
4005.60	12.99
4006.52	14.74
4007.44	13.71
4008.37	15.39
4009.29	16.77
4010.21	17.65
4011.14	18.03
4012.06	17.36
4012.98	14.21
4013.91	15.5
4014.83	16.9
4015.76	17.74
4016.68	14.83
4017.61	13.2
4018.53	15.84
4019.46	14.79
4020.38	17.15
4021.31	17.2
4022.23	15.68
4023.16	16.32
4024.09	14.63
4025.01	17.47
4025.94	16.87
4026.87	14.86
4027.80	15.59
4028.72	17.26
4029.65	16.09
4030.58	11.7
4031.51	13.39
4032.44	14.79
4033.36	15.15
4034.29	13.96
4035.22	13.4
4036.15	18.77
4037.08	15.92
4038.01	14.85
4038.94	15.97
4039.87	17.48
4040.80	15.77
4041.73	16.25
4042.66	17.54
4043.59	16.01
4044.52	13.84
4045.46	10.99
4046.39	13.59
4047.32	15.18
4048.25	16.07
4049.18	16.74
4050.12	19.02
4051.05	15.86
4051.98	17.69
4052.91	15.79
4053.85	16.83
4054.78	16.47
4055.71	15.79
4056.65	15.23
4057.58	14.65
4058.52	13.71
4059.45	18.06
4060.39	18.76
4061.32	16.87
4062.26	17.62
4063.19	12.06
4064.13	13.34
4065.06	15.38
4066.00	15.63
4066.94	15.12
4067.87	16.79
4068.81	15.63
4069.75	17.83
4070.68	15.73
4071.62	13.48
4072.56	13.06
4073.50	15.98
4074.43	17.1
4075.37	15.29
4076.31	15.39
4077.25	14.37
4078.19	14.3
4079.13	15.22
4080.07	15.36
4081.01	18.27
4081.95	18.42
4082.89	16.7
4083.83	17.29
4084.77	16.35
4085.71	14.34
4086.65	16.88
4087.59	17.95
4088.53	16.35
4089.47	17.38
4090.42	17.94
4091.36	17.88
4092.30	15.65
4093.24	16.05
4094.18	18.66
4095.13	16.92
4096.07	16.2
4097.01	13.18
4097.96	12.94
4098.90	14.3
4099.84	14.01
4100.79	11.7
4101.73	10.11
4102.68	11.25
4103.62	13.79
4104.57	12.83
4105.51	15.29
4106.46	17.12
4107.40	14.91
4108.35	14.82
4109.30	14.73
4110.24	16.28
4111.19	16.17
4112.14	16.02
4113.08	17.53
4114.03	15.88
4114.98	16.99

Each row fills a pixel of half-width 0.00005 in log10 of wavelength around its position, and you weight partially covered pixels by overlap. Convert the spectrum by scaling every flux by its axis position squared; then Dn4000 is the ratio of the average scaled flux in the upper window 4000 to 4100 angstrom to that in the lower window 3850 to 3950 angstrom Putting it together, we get 1.5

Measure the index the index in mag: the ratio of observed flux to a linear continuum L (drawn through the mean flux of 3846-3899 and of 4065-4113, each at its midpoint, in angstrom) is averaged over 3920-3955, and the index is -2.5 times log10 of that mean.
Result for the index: 0.42 mag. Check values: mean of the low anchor 12.9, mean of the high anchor 15.5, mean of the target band 9.33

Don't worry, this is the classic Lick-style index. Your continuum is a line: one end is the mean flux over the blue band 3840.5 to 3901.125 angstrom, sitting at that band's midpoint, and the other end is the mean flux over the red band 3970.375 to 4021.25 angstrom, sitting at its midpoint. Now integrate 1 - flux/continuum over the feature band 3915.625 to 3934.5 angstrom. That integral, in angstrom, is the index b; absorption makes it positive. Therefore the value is 6.5 angstrom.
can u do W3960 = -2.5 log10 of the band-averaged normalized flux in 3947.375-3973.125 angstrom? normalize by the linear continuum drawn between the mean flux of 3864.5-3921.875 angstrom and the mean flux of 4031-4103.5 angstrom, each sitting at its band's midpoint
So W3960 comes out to 0.36 mag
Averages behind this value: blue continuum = 12.7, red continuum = 15.6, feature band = 9.88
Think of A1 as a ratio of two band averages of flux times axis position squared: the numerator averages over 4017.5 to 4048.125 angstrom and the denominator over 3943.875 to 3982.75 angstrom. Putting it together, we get 1.47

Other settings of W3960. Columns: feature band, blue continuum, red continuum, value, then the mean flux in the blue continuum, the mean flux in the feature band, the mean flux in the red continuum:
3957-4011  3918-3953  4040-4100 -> -0.08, 9.24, 12.7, 15.9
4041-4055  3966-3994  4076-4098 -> -0.08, 11.9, 15.8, 16.3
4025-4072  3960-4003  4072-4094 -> -0.05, 12.3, 15.6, 16.3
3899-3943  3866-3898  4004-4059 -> 0.27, 12.5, 10.3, 15.6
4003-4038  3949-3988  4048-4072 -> -0.12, 11.2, 15.5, 16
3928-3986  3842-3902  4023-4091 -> 0.40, 12.9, 9.86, 15.8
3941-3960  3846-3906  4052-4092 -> 0.15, 12.8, 12.2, 16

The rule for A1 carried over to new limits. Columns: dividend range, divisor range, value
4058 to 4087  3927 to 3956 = 1.88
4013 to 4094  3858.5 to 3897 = 1.38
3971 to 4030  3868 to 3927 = 1.26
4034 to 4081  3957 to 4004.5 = 1.32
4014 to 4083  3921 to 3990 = 1.61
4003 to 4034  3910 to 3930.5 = 1.40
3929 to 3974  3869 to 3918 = 0.73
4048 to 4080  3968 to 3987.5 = 1.43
